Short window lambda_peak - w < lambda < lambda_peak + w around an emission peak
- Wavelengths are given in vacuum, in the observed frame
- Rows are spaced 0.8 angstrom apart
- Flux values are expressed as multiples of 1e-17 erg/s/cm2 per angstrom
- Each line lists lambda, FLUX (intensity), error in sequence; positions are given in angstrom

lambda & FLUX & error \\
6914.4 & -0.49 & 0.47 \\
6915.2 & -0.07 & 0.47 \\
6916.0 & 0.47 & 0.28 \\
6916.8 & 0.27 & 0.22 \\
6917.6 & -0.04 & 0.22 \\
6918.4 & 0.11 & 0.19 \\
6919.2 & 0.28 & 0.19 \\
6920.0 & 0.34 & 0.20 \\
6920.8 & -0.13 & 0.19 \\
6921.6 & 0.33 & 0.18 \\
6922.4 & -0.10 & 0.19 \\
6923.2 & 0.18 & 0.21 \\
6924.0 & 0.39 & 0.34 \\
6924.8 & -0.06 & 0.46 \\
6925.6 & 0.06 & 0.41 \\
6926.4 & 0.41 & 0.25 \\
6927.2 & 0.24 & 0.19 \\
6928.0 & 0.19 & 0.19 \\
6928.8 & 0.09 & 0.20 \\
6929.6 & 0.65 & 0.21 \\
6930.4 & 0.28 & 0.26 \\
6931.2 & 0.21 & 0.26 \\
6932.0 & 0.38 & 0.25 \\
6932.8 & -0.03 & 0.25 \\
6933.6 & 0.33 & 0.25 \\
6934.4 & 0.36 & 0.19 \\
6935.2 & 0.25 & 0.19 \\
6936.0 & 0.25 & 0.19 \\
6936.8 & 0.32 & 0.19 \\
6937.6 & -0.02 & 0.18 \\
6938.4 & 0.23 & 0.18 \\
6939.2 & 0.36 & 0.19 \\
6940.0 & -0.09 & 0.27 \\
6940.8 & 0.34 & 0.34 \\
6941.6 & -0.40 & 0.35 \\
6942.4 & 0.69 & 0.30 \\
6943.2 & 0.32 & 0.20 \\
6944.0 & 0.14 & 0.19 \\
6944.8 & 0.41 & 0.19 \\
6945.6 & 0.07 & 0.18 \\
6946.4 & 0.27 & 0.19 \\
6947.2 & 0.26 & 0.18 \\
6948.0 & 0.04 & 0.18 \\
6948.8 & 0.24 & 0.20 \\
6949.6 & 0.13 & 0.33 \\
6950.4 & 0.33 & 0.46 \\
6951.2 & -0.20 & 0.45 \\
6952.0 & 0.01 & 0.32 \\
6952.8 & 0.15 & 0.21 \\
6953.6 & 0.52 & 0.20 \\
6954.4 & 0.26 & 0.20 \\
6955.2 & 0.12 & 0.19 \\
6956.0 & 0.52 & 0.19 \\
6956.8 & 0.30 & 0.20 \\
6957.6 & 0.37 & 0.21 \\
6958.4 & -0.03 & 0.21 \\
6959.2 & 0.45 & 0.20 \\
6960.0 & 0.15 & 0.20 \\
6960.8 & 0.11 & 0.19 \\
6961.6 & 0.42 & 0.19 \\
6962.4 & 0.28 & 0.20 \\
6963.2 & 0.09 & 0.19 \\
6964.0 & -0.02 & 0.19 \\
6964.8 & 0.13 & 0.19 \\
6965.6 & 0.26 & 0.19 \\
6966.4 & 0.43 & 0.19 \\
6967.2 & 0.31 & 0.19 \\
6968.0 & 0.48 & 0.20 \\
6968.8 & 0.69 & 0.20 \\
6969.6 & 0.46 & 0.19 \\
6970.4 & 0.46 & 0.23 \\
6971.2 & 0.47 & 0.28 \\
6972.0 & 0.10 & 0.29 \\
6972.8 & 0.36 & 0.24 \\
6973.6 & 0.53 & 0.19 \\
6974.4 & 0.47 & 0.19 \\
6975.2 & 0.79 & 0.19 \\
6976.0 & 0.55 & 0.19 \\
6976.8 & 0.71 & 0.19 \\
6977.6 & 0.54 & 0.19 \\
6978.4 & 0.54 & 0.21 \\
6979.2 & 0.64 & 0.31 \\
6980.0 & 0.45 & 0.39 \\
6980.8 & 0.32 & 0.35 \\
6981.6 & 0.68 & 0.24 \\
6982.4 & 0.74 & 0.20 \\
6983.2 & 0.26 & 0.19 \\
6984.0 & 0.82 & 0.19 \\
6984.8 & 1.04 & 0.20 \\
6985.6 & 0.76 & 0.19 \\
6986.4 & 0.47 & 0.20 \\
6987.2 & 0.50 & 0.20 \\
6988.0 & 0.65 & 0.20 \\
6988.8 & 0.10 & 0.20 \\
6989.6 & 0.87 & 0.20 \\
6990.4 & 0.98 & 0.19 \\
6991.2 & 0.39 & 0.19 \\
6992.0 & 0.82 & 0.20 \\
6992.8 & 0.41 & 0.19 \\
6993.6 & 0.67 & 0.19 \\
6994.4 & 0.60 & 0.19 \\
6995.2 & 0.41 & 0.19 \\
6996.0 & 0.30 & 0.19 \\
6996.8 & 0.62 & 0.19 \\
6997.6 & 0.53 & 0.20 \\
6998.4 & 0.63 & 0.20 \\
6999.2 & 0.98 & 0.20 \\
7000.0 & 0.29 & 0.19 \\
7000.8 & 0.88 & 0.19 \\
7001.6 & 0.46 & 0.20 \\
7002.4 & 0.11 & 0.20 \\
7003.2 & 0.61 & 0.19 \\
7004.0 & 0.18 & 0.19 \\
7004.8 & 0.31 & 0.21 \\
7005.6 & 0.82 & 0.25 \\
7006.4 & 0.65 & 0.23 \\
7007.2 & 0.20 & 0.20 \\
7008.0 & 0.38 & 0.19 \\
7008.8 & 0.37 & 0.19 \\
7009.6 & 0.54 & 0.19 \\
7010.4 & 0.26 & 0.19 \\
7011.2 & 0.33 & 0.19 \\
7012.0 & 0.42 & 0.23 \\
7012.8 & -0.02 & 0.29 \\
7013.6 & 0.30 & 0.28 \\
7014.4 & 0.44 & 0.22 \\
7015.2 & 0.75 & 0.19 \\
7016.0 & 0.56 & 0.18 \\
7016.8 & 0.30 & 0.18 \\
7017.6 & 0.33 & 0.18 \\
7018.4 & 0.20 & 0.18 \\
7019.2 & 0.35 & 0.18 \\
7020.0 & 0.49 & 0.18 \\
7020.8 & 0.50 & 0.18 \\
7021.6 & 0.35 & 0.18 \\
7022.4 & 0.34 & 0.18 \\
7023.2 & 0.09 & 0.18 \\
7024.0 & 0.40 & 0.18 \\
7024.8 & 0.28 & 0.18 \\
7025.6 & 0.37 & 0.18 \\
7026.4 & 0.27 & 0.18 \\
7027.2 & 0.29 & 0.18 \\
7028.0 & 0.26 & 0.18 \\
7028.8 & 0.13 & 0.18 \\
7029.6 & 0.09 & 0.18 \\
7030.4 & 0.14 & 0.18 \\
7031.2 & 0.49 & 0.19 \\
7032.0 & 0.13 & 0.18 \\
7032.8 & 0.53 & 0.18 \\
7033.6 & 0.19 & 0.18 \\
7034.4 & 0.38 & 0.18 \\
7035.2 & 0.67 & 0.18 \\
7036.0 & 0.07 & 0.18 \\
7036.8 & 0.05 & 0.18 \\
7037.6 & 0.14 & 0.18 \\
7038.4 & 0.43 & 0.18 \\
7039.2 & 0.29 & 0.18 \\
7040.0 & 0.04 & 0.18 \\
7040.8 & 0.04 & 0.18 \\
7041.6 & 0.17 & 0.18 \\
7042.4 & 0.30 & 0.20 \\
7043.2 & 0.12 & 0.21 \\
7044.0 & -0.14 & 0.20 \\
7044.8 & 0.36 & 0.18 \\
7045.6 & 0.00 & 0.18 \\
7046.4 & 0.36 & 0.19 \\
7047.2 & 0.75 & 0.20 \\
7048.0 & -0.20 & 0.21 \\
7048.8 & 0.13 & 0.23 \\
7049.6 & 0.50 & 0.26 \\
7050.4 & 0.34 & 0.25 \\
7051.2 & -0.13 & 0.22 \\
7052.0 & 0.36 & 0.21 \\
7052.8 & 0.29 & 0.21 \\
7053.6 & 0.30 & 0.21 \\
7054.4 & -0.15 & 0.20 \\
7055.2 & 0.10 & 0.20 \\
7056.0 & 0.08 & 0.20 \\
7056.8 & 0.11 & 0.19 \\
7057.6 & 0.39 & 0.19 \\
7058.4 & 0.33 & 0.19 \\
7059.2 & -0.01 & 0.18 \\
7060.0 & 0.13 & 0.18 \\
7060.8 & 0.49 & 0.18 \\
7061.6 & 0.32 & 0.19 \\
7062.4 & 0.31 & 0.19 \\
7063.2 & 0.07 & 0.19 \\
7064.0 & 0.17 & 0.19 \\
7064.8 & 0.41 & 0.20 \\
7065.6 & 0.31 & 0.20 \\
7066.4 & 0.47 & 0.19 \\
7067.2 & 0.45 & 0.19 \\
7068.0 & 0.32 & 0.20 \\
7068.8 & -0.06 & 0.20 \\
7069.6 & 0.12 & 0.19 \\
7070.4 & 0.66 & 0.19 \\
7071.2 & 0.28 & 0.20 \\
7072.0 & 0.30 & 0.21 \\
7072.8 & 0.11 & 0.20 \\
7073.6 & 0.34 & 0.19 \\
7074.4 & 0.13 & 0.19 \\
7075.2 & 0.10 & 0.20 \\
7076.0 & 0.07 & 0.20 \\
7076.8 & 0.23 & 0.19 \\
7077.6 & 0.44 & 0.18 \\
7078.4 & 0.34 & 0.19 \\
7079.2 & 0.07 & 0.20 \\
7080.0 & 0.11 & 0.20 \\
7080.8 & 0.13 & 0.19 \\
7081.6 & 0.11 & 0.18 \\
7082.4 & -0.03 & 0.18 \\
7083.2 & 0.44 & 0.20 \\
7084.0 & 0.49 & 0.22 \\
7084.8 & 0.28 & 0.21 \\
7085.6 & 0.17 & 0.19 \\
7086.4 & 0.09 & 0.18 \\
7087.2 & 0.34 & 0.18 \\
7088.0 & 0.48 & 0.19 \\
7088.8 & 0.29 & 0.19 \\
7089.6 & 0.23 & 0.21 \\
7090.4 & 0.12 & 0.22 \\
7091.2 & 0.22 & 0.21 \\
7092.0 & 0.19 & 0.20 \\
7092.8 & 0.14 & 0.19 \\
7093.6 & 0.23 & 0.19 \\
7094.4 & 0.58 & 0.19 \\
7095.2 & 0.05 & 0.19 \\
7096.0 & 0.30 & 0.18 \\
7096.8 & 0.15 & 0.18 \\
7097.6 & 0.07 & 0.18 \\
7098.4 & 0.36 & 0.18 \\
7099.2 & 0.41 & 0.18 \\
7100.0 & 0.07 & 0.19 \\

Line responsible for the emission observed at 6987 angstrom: Mg II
